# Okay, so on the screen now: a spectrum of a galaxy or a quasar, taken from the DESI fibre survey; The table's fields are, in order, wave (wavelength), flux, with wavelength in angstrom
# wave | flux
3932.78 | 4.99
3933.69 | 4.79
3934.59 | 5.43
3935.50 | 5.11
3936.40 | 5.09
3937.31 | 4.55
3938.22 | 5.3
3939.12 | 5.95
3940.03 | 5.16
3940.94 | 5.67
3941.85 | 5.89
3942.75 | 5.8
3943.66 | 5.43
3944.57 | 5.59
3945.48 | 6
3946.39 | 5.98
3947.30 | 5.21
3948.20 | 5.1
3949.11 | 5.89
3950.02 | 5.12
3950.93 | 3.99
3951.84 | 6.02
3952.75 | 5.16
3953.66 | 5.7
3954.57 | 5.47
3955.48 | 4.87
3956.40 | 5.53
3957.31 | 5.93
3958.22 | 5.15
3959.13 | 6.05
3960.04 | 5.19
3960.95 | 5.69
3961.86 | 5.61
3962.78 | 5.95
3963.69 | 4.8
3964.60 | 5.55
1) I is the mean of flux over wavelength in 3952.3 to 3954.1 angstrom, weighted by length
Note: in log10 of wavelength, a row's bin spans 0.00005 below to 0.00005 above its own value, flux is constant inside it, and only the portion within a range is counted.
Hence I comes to 5.43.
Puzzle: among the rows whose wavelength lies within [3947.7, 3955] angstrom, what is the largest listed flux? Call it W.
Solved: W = 6.02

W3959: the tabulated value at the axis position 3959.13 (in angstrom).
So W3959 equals 6.05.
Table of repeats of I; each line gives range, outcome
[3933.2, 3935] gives 5.1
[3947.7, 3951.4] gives 5.04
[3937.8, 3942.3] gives 5.6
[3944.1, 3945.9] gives 5.78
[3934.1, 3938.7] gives 5.11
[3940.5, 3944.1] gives 5.7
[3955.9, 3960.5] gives 5.56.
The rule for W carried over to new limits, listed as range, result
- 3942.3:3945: 5.8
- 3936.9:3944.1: 5.95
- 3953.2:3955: 5.7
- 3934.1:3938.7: 5.43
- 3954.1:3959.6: 6.05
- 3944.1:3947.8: 6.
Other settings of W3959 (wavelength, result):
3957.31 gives 5.93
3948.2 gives 5.1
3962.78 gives 5.95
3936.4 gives 5.09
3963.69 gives 4.8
